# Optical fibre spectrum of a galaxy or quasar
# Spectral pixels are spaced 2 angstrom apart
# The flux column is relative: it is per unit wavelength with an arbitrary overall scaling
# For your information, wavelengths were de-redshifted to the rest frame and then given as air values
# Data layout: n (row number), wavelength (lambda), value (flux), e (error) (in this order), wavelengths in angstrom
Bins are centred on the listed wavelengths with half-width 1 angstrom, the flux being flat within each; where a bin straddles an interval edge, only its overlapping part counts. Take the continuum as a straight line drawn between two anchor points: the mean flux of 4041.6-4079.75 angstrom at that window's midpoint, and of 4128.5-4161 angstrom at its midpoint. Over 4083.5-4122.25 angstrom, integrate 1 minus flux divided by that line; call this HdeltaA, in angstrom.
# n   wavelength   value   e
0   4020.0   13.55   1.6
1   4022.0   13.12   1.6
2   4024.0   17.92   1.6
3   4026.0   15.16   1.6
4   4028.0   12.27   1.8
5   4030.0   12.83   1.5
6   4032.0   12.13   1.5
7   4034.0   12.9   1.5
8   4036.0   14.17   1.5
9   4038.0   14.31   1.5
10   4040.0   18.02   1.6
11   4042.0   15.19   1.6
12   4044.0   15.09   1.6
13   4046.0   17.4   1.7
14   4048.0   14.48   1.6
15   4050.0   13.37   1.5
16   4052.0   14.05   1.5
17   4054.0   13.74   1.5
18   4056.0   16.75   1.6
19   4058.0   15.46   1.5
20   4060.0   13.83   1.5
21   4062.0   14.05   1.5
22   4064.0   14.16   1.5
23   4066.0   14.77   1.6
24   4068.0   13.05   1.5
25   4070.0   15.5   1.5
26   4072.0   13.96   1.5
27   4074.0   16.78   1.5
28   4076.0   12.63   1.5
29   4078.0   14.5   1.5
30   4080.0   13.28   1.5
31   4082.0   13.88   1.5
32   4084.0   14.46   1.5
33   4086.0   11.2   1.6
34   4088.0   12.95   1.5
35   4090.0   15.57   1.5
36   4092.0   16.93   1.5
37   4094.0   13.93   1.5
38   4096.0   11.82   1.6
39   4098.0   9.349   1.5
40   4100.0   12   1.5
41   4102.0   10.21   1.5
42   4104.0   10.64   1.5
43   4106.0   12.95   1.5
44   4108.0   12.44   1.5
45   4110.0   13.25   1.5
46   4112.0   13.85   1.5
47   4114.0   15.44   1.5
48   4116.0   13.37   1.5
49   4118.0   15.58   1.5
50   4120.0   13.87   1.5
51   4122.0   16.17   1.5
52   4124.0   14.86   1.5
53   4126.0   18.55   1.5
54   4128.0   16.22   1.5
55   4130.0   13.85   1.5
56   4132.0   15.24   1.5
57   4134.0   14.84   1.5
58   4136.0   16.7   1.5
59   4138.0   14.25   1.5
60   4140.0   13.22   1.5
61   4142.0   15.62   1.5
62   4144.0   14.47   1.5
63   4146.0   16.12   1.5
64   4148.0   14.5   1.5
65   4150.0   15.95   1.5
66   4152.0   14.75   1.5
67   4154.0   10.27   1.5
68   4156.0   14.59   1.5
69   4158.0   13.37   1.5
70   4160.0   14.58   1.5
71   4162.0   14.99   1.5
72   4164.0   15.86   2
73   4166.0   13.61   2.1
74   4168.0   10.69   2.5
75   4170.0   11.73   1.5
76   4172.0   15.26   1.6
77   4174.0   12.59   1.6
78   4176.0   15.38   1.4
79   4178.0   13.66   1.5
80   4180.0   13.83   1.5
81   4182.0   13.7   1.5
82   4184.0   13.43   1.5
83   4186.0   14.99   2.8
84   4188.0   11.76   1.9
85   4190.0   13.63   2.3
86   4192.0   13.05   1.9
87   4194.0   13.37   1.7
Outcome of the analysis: 3.6 angstrom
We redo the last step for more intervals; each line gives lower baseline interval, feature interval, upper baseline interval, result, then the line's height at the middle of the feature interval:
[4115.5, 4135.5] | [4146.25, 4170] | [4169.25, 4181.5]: 0.7 angstrom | 14.3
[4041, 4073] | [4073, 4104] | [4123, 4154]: 3.4 angstrom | 14.8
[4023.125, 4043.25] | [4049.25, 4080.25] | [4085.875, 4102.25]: -1.8 angstrom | 13.6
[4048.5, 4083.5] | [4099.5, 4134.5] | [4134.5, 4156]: 1.0 angstrom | 14.5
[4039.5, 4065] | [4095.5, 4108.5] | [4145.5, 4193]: 2.9 angstrom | 14.5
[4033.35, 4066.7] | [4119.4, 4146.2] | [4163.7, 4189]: -2.5 angstrom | 14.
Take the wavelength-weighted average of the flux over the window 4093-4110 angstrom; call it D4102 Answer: 11.8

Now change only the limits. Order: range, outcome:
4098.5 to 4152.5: 14.4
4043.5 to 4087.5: 14.4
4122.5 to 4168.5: 14.7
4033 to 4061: 14.9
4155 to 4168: 14.2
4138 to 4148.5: 14.7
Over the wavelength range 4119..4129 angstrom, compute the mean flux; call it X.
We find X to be 15.9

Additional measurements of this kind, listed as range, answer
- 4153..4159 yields 12.7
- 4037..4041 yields 16.2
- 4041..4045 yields 15.1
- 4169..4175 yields 13.2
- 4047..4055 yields 13.9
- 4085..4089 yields 12.1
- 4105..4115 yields 13.6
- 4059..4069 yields 14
